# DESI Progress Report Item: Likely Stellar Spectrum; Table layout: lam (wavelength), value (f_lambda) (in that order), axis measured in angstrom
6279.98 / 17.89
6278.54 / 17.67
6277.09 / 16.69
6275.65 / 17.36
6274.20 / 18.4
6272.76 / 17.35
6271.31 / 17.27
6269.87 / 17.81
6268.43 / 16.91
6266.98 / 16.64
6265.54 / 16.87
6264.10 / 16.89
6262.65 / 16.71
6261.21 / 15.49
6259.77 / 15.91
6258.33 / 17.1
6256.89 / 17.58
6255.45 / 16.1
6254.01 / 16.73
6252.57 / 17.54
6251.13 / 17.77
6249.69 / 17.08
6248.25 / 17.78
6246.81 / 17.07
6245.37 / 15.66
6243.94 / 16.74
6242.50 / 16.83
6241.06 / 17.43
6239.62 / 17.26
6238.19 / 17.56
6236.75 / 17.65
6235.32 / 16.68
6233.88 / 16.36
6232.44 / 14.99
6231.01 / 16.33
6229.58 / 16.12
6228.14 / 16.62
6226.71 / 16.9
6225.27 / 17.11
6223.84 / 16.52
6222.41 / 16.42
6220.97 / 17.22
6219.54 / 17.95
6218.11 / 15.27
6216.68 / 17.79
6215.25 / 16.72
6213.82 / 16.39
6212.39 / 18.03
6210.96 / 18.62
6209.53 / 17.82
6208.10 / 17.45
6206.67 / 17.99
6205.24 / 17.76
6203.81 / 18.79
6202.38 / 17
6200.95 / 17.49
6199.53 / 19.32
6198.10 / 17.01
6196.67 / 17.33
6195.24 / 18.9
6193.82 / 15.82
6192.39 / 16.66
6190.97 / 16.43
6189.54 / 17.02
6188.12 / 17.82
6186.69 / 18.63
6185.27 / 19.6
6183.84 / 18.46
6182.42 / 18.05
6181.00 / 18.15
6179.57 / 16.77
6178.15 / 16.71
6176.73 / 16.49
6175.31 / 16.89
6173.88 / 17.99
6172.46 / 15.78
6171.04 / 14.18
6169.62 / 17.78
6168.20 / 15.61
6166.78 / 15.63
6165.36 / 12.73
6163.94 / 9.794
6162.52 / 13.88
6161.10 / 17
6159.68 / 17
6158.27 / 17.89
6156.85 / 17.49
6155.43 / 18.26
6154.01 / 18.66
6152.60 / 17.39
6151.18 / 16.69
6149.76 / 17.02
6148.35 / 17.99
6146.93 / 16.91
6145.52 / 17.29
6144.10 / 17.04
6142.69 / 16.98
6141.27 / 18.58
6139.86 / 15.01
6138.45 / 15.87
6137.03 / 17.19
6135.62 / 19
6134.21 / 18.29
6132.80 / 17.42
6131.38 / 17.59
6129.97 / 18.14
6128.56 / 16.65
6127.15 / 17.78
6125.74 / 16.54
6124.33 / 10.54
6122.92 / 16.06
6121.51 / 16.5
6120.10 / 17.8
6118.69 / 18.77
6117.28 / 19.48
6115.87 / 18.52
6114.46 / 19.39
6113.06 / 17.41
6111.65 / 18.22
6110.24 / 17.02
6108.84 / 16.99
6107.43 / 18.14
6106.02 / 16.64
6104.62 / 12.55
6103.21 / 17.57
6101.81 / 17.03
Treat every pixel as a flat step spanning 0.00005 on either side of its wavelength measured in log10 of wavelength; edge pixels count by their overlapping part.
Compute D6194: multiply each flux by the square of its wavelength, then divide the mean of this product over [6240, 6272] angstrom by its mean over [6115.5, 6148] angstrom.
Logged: 1.03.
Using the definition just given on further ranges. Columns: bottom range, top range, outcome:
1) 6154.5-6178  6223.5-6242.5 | 1.07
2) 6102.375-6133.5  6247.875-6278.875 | 1.05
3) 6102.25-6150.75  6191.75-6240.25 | 1.03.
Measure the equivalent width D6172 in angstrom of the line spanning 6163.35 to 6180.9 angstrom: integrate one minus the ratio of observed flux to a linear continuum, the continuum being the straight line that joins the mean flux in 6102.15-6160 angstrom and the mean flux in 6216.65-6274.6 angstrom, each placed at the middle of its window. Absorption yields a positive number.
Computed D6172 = 1.5 angstrom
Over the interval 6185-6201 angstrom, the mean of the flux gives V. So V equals 17.6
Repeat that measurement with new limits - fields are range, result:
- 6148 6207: 17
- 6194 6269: 17.1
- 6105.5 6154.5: 17.3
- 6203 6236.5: 17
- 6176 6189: 17.8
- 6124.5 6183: 16.7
